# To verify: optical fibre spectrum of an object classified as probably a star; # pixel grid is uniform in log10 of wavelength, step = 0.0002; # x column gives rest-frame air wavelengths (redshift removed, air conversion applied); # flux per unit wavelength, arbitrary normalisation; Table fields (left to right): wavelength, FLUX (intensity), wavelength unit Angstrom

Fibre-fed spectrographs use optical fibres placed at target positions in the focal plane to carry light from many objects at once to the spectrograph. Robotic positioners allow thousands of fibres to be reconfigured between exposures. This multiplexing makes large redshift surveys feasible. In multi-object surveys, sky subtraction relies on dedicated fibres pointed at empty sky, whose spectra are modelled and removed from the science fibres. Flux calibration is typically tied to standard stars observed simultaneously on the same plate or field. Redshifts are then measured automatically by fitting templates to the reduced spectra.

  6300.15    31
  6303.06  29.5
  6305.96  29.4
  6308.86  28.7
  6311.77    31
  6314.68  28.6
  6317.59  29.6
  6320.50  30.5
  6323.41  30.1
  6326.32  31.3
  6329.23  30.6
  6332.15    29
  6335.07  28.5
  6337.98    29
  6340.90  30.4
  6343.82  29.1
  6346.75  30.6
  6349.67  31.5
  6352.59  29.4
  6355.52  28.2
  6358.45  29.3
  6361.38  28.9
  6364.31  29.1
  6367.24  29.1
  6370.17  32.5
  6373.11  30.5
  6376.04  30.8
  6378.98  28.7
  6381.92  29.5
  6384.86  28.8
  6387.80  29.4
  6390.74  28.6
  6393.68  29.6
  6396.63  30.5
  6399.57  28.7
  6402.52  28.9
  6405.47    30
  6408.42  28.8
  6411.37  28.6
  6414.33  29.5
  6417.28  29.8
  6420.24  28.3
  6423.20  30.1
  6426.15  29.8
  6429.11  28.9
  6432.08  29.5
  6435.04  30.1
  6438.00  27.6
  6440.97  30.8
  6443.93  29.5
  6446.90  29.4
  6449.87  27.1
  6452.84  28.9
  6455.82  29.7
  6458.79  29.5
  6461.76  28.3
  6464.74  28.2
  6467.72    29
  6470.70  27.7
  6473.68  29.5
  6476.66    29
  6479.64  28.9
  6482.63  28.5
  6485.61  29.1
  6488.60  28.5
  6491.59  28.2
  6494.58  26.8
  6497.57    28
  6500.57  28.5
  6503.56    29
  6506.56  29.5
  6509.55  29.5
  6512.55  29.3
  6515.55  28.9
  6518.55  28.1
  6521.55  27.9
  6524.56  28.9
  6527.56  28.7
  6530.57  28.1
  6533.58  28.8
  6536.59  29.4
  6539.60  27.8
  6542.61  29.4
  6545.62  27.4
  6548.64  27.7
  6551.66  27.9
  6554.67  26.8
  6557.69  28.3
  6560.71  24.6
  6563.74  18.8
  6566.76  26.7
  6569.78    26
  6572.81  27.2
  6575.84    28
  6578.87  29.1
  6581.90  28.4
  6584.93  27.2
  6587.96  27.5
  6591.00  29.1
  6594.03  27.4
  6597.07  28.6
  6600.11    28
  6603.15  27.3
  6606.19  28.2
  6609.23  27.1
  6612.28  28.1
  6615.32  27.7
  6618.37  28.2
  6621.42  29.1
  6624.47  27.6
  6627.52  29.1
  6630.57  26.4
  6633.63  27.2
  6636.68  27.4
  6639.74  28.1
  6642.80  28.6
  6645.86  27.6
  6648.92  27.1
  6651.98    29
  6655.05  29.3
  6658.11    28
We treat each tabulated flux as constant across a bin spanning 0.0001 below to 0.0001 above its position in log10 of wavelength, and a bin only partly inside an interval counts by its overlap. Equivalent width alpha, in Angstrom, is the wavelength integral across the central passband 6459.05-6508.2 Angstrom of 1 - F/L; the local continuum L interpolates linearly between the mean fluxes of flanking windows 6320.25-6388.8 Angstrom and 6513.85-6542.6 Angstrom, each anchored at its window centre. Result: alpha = 0.5 Angstrom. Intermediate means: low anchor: 29.8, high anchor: 28.6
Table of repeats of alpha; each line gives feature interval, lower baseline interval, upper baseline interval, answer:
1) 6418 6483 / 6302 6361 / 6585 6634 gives -0.2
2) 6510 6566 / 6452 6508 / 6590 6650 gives 1.4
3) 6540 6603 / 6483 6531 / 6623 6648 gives 2.1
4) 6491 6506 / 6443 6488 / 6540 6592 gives 0.0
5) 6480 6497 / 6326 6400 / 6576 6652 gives 0.3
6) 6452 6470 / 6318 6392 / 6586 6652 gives 0.1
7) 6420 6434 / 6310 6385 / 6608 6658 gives -0.1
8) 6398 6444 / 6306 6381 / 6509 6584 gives -0.5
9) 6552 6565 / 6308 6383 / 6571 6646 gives 1.5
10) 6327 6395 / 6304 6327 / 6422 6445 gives 0.2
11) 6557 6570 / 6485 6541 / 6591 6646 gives 1.7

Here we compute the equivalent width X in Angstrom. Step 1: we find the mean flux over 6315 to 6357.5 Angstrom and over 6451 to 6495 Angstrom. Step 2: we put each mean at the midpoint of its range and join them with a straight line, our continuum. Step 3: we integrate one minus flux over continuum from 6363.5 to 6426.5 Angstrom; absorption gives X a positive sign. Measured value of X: -0.4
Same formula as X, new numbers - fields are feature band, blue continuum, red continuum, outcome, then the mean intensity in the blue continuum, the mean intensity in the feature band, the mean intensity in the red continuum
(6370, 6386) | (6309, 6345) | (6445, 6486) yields -0.31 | 29.8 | 30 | 28.8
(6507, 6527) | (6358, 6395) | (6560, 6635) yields -0.45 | 29.6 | 28.8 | 27.3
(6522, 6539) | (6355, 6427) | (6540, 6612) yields -0.53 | 29.5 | 28.7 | 27.3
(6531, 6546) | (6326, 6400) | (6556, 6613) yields -0.52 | 29.7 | 28.6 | 27.1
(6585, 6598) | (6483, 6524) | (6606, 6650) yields 0.01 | 28.6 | 28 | 27.8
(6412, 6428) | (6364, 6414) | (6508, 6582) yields -0.15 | 29.5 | 29.4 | 27.7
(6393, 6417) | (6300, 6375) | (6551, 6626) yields -0.17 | 29.8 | 29.3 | 27.3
